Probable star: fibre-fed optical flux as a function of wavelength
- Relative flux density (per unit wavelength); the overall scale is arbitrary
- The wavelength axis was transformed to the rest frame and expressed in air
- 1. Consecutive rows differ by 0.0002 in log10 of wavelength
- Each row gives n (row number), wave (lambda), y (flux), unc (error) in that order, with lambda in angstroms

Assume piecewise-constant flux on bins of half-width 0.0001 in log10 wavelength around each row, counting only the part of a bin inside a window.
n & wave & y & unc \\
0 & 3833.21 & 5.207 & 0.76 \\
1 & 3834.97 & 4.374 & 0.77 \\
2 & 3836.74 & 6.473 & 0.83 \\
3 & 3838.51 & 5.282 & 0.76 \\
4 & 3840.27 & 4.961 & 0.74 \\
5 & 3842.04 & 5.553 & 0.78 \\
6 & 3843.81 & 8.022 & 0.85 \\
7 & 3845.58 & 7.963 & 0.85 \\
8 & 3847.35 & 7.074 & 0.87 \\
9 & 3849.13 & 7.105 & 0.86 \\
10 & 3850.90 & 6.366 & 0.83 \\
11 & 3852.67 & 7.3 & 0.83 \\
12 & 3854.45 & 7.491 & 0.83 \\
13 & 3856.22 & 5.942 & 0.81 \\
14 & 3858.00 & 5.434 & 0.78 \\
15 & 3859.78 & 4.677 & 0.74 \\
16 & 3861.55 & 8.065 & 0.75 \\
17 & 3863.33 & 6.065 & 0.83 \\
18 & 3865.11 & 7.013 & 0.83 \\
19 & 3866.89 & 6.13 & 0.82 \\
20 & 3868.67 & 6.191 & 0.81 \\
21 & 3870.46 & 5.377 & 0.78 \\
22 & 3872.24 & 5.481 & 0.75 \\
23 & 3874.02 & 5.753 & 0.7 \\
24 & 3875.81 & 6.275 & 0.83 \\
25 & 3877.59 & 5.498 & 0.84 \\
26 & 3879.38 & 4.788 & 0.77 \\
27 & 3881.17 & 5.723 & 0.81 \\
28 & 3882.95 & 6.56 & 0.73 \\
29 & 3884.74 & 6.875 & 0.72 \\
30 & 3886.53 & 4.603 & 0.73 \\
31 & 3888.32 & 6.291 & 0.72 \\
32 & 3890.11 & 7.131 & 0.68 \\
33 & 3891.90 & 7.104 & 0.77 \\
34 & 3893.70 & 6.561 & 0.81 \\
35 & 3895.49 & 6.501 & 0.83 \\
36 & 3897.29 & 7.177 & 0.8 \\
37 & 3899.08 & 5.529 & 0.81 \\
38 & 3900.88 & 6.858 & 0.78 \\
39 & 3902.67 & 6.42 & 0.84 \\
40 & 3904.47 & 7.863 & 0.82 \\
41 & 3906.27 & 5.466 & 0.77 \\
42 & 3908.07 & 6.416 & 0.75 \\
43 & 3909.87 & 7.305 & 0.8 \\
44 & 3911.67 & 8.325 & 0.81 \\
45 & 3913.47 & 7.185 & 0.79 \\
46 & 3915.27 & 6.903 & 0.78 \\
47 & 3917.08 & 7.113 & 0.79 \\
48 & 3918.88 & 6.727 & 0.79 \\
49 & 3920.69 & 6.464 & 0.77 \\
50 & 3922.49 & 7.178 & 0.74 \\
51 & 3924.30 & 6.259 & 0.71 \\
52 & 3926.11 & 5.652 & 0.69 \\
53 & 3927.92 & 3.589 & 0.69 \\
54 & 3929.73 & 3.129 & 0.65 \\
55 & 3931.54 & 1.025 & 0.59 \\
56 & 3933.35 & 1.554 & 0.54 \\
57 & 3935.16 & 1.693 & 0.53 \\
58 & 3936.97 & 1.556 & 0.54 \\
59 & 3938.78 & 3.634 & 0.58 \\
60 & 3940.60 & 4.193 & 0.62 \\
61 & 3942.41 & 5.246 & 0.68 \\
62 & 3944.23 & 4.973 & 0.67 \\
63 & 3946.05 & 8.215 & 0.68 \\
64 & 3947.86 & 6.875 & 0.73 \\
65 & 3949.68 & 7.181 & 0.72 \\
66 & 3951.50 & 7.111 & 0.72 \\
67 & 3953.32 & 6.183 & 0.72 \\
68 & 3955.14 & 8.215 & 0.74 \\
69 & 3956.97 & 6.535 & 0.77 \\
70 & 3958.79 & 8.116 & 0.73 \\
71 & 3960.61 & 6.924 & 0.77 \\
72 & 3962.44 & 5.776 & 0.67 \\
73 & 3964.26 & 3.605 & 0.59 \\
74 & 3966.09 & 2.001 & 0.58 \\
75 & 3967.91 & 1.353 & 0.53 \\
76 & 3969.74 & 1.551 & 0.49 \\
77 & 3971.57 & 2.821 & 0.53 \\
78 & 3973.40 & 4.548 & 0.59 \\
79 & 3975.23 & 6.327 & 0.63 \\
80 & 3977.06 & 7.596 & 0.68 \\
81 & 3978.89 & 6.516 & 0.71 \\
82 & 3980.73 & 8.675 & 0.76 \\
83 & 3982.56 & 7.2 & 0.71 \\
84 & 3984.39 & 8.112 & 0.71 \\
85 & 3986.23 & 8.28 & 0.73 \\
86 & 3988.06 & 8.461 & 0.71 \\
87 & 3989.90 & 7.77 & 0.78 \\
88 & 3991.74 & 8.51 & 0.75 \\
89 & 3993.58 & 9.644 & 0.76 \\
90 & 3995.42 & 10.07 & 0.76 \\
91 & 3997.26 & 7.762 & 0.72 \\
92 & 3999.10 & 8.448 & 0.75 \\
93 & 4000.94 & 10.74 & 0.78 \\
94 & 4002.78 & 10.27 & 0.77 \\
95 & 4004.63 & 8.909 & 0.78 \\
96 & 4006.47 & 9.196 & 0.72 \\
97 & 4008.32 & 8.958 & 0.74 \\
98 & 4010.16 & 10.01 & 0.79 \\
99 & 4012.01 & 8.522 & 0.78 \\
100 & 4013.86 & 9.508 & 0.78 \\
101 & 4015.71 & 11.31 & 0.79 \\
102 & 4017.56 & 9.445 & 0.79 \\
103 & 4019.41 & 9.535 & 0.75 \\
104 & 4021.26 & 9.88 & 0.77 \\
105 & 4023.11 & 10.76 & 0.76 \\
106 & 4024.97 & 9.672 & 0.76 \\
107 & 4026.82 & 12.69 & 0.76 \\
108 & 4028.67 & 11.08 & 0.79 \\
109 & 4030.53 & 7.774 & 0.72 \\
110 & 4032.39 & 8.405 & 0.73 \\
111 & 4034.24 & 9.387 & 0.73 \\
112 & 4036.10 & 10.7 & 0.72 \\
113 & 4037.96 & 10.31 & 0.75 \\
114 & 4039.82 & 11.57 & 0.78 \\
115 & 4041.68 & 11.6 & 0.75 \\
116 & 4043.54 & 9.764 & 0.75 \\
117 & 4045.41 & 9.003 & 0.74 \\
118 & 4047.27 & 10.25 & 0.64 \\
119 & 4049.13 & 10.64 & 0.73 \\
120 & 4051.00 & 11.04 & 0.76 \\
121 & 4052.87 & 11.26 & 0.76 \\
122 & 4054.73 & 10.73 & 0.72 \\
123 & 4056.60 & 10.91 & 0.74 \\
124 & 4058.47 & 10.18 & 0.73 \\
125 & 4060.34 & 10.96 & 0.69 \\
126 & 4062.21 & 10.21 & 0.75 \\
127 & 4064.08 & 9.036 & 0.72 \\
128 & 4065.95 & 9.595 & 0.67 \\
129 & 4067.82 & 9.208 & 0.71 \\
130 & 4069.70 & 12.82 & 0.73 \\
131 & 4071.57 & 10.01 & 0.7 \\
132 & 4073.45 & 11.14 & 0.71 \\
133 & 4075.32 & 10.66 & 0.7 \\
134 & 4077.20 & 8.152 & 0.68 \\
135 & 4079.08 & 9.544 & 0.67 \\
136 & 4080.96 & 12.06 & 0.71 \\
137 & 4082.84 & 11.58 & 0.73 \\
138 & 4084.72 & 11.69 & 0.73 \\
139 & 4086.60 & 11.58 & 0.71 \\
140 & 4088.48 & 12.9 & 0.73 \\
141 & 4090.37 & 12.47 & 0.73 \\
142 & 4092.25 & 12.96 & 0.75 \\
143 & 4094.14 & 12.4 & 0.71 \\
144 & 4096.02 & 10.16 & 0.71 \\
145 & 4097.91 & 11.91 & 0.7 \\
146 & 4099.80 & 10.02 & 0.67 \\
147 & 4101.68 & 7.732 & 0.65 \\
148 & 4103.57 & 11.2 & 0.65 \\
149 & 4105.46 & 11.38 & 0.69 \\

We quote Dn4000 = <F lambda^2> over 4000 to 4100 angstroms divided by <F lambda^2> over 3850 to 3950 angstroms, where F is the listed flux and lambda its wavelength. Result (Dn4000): 1.93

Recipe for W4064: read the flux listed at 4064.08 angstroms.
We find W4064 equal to 9.036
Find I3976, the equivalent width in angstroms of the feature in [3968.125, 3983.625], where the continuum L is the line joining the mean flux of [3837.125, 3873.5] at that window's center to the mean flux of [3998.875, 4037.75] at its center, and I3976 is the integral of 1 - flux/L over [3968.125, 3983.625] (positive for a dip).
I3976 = 6.00 angstroms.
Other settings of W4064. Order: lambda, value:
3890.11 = 7.131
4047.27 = 10.25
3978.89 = 6.516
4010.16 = 10.01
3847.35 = 7.074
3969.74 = 1.551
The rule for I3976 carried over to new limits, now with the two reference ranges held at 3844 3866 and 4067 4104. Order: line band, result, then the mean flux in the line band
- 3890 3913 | 2.4 angstroms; 6.82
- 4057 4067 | 0.5 angstroms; 10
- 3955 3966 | 3.3 angstroms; 6.07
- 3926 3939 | 9.0 angstroms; 2.5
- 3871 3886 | 2.8 angstroms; 5.83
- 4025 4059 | -0.6 angstroms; 10.4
